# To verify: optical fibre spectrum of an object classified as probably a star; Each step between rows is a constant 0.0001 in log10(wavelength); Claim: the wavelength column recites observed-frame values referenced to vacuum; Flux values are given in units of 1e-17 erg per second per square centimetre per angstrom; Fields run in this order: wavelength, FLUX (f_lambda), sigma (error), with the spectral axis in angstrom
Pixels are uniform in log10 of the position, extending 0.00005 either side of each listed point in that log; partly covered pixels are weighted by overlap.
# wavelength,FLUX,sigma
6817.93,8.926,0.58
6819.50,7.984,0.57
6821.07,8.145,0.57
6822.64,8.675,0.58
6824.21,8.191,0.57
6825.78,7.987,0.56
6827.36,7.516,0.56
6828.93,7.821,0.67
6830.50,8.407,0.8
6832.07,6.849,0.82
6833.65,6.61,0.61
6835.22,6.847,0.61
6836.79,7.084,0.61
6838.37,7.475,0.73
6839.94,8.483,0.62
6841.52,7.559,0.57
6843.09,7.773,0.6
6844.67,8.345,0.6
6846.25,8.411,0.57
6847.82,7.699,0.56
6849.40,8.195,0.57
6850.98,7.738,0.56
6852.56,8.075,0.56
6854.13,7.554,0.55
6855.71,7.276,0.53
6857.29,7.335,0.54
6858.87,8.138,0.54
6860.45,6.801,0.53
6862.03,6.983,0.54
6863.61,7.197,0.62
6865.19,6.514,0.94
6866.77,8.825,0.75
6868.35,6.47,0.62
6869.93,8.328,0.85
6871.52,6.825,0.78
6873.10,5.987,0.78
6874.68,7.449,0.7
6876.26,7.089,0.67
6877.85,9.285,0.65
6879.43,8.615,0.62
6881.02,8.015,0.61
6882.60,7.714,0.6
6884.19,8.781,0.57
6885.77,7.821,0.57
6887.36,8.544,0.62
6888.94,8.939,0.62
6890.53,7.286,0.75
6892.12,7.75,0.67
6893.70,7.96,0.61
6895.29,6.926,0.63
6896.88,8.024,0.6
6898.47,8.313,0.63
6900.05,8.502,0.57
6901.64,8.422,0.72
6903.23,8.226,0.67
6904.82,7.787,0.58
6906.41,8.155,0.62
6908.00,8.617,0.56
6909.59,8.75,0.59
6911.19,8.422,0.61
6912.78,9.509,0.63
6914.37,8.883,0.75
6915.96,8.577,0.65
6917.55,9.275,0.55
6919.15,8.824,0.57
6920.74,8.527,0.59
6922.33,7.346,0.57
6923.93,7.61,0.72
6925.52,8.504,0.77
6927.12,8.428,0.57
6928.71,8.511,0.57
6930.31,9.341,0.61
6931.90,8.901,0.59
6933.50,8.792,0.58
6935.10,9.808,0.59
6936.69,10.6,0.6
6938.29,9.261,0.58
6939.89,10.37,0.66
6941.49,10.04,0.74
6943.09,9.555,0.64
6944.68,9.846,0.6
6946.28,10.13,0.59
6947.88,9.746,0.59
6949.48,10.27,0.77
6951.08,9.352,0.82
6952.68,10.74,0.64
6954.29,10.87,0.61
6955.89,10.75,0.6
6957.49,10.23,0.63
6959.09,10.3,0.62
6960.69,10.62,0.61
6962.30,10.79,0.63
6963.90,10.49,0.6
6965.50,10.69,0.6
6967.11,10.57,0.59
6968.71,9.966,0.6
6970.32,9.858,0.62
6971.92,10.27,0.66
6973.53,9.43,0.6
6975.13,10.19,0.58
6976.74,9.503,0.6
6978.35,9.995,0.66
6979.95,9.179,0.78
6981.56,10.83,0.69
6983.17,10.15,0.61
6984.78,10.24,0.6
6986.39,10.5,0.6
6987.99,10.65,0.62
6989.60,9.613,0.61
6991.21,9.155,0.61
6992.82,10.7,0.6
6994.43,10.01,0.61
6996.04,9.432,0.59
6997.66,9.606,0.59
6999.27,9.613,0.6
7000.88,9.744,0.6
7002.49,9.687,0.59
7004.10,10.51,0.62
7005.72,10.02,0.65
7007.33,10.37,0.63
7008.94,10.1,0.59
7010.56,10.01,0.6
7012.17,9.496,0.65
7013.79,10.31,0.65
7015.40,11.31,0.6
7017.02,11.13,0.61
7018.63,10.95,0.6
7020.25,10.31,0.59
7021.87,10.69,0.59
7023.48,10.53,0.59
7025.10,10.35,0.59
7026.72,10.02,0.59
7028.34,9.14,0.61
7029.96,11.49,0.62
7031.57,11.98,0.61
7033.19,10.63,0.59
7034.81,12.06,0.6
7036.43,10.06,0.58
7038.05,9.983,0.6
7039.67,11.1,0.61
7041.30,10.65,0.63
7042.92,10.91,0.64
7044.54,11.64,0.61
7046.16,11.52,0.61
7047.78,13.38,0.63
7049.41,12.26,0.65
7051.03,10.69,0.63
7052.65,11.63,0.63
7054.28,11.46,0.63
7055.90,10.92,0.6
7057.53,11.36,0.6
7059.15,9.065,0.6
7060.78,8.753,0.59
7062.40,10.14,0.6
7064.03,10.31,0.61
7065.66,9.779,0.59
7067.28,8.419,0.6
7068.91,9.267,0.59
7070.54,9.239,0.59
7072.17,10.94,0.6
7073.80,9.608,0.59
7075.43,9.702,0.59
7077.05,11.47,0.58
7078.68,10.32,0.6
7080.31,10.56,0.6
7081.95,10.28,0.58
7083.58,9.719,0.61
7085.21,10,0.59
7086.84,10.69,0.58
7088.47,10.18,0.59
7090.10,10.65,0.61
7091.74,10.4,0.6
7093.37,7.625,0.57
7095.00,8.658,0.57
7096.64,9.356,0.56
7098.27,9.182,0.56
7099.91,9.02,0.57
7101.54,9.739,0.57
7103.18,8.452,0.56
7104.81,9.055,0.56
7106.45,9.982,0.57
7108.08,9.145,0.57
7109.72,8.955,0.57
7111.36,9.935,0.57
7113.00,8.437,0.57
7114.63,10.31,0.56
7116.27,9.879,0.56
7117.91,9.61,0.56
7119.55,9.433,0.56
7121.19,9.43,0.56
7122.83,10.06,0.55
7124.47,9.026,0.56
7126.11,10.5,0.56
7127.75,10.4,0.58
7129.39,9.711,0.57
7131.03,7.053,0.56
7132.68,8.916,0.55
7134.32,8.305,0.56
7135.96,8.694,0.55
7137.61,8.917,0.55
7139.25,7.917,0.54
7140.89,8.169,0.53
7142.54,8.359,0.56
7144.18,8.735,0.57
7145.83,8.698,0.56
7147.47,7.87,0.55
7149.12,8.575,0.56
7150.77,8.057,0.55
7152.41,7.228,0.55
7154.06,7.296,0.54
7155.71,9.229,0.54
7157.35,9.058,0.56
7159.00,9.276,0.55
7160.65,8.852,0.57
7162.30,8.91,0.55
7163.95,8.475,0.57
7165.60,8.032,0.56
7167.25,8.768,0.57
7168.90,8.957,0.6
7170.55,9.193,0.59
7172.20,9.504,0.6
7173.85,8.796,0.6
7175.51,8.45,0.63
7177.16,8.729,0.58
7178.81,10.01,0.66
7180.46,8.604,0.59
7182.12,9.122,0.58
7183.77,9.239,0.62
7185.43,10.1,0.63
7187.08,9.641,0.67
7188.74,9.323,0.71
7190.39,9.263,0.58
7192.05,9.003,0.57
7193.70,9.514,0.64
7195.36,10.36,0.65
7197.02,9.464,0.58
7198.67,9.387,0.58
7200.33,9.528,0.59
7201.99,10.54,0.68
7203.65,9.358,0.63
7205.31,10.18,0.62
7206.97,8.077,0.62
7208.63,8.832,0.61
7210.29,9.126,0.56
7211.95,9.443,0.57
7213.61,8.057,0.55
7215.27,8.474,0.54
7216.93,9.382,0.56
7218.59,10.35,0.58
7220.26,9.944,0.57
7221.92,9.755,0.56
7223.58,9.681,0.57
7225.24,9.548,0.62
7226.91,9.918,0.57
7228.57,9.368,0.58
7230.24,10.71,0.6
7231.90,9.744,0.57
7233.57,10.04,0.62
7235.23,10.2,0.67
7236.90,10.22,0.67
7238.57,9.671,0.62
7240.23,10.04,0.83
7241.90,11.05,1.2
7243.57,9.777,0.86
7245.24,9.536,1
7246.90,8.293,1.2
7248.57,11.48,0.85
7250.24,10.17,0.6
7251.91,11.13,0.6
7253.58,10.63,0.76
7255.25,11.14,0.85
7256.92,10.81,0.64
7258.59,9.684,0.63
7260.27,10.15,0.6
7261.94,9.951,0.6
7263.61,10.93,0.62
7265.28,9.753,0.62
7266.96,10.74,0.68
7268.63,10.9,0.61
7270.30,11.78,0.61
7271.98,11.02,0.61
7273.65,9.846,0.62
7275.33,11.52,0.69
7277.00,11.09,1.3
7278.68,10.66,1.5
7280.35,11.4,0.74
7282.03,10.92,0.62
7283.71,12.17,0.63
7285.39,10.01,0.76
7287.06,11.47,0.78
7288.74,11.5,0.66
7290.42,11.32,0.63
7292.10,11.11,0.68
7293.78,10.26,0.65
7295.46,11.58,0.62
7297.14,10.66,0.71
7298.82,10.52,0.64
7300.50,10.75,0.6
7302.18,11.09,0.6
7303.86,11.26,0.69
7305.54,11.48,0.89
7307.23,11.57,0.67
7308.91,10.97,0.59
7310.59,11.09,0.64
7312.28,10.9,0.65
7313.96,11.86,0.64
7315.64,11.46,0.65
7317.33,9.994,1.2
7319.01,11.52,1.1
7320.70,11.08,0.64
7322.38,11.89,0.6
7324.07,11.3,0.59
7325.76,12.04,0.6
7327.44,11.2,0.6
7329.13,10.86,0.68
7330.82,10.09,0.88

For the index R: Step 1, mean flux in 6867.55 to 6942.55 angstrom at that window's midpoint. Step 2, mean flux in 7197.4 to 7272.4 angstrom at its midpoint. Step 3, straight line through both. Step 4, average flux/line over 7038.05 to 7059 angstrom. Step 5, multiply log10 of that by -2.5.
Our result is -0.24 mag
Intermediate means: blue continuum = 8.39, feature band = 11.3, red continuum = 9.96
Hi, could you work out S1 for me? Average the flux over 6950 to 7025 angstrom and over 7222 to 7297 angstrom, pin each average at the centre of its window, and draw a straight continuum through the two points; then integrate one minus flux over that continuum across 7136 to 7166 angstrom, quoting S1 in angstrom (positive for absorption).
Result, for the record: 5.6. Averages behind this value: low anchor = 10.2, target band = 8.44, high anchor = 10.5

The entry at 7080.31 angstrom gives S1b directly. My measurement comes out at 10.56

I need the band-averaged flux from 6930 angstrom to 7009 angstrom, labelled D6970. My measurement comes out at 10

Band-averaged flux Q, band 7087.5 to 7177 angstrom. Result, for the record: 8.99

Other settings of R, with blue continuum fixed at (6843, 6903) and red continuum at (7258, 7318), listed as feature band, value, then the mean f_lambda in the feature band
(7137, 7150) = 0.17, 8.4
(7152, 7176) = 0.15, 8.69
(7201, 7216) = 0.13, 9.13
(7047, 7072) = -0.14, 10.5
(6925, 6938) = -0.11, 9.13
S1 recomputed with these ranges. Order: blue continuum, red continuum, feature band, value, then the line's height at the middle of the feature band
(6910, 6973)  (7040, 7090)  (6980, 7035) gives -1.2 angstrom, 10.1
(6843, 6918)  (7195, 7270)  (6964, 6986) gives -4.2 angstrom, 8.48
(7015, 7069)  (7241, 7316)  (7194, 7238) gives 4.9 angstrom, 10.8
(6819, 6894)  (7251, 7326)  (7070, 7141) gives 0.7 angstrom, 9.61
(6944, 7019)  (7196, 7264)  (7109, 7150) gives 3.9 angstrom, 9.97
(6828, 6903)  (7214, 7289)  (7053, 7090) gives -4.1 angstrom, 9.13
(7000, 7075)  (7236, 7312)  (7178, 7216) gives 4.7 angstrom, 10.7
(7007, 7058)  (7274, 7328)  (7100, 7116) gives 2.4 angstrom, 11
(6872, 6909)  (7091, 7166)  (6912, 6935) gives -1.5 angstrom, 8.13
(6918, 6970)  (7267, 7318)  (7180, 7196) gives 1.8 angstrom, 10.7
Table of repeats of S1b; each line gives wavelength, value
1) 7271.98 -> 11.02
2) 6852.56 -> 8.075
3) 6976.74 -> 9.503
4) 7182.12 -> 9.122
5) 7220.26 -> 9.944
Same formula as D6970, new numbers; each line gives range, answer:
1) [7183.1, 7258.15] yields 9.77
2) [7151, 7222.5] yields 9.13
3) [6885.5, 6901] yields 8.02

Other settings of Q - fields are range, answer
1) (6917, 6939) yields 8.83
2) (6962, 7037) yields 10.3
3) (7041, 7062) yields 11.1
